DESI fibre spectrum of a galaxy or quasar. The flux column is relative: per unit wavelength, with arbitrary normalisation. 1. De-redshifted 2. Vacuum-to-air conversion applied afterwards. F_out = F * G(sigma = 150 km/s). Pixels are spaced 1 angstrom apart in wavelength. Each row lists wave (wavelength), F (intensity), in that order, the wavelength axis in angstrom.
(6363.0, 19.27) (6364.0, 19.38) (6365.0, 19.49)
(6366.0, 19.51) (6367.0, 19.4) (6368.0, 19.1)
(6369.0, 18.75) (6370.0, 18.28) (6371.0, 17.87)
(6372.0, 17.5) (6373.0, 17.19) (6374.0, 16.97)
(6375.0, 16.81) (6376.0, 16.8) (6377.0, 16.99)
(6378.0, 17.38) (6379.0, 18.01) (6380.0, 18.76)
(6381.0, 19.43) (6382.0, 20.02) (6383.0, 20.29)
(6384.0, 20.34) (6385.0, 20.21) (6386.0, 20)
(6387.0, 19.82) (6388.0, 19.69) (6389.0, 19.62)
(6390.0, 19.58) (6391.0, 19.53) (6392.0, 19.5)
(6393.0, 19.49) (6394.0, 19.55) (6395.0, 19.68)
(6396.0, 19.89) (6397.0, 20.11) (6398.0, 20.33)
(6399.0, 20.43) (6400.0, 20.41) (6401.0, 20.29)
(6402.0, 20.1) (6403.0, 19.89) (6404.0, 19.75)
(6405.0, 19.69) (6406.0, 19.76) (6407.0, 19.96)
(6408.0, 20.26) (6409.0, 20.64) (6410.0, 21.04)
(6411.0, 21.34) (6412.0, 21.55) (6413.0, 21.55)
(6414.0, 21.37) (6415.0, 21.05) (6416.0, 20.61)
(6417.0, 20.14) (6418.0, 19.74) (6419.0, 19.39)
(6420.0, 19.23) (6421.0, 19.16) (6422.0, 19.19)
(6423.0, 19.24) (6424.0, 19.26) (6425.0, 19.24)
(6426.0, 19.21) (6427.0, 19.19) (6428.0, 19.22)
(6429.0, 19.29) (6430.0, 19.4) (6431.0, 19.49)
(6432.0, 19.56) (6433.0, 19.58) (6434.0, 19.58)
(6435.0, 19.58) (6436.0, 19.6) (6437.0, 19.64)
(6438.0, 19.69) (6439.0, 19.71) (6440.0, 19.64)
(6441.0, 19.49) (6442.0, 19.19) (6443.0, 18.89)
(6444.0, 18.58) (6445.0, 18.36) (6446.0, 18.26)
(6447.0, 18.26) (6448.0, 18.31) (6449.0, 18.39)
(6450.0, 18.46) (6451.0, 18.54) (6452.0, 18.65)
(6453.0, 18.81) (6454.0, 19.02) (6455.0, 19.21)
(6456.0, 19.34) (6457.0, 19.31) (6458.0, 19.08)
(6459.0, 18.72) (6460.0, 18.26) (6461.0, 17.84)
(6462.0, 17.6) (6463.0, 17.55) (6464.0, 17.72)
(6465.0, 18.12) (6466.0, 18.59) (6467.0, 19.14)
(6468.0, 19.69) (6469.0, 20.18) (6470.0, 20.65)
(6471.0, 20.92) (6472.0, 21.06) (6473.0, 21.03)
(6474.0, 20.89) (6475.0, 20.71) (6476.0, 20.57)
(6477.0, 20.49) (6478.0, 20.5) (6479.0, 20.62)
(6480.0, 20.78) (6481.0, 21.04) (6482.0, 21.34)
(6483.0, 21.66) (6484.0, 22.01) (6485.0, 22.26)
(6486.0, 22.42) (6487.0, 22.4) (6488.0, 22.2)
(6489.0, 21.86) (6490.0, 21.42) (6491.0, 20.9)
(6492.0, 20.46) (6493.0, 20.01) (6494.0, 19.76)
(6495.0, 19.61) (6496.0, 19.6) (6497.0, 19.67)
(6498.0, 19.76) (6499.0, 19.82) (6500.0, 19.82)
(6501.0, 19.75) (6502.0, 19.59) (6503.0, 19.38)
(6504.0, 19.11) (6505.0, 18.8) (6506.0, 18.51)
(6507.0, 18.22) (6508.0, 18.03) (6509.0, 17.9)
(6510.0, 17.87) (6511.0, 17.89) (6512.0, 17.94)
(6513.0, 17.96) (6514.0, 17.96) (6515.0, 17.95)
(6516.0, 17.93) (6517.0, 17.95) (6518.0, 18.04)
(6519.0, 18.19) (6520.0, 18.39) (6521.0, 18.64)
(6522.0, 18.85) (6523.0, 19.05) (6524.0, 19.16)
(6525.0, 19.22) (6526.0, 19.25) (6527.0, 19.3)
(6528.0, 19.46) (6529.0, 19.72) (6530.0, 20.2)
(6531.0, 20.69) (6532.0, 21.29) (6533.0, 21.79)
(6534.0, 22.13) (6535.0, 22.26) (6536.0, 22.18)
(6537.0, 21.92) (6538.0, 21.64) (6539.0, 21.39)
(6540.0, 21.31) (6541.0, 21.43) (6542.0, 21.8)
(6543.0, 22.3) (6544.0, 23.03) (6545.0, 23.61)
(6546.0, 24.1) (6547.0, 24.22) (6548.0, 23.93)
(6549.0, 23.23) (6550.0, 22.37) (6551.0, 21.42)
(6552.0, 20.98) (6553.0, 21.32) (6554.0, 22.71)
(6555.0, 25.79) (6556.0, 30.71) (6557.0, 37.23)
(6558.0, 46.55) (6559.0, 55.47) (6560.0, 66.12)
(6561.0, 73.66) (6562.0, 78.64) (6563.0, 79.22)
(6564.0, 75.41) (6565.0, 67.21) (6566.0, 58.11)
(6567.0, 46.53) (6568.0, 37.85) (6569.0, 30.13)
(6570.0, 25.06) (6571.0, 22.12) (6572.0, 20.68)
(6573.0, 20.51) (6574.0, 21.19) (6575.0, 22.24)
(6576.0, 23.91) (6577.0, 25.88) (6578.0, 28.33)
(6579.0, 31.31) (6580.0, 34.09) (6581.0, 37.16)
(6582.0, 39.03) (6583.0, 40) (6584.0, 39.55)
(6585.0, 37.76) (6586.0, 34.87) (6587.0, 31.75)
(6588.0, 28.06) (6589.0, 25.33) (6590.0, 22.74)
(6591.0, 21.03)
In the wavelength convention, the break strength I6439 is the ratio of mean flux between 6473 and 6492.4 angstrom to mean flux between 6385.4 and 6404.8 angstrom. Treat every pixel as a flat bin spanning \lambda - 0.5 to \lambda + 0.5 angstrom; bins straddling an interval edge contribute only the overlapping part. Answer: 1.1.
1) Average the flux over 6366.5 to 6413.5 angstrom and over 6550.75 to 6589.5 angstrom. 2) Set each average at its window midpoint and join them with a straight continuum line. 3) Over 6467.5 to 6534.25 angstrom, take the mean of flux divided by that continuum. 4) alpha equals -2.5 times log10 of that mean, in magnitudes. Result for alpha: 0.47 mag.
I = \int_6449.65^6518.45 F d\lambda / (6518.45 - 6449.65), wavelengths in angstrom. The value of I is 19.6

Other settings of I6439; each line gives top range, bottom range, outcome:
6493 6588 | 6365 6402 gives 1.43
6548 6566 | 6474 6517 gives 2.26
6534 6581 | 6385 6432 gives 1.67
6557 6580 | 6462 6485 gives 2.13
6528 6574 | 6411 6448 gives 1.66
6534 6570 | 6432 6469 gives 1.88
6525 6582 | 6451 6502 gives 1.56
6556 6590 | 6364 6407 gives 2.09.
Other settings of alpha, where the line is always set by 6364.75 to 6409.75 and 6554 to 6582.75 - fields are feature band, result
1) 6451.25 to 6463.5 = 0.432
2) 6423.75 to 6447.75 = 0.288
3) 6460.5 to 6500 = 0.439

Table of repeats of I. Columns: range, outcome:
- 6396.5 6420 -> 20.4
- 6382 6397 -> 19.8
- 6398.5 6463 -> 19.5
